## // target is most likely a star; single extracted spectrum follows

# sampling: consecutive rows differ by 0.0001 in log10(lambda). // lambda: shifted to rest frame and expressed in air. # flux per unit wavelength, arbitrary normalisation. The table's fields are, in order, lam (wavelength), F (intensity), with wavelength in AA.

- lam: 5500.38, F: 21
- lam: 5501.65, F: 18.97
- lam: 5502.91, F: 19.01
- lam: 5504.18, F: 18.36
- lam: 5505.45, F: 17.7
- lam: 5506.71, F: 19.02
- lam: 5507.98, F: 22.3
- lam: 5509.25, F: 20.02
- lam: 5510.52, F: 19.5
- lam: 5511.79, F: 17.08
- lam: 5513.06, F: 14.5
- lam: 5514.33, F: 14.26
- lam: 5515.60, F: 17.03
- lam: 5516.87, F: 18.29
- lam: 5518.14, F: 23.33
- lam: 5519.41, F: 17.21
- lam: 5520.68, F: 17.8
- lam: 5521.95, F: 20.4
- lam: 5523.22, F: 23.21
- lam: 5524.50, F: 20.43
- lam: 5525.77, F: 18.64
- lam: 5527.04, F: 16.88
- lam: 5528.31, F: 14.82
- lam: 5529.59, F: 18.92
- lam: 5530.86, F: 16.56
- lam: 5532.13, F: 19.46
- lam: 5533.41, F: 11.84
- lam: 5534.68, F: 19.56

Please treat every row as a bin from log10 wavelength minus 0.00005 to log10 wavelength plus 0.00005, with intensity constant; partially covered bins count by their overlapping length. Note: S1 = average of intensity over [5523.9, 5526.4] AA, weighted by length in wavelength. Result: 19.5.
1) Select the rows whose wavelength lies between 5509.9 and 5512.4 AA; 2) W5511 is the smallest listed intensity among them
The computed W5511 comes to 17.08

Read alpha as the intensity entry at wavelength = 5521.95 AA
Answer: 20.4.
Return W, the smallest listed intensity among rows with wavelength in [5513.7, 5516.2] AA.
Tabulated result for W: 14.26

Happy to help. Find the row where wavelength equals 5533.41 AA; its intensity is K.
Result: 11.84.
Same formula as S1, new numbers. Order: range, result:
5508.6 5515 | 17.1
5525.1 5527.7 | 17.8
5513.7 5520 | 18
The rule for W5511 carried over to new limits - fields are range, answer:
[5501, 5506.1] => 17.7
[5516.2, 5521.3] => 17.21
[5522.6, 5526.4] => 18.64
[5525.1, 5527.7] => 16.88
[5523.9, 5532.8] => 14.82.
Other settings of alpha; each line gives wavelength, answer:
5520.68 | 17.8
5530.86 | 16.56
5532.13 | 19.46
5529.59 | 18.92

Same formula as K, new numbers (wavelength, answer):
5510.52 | 19.5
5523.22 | 23.21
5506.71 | 19.02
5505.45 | 17.7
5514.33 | 14.26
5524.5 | 20.43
